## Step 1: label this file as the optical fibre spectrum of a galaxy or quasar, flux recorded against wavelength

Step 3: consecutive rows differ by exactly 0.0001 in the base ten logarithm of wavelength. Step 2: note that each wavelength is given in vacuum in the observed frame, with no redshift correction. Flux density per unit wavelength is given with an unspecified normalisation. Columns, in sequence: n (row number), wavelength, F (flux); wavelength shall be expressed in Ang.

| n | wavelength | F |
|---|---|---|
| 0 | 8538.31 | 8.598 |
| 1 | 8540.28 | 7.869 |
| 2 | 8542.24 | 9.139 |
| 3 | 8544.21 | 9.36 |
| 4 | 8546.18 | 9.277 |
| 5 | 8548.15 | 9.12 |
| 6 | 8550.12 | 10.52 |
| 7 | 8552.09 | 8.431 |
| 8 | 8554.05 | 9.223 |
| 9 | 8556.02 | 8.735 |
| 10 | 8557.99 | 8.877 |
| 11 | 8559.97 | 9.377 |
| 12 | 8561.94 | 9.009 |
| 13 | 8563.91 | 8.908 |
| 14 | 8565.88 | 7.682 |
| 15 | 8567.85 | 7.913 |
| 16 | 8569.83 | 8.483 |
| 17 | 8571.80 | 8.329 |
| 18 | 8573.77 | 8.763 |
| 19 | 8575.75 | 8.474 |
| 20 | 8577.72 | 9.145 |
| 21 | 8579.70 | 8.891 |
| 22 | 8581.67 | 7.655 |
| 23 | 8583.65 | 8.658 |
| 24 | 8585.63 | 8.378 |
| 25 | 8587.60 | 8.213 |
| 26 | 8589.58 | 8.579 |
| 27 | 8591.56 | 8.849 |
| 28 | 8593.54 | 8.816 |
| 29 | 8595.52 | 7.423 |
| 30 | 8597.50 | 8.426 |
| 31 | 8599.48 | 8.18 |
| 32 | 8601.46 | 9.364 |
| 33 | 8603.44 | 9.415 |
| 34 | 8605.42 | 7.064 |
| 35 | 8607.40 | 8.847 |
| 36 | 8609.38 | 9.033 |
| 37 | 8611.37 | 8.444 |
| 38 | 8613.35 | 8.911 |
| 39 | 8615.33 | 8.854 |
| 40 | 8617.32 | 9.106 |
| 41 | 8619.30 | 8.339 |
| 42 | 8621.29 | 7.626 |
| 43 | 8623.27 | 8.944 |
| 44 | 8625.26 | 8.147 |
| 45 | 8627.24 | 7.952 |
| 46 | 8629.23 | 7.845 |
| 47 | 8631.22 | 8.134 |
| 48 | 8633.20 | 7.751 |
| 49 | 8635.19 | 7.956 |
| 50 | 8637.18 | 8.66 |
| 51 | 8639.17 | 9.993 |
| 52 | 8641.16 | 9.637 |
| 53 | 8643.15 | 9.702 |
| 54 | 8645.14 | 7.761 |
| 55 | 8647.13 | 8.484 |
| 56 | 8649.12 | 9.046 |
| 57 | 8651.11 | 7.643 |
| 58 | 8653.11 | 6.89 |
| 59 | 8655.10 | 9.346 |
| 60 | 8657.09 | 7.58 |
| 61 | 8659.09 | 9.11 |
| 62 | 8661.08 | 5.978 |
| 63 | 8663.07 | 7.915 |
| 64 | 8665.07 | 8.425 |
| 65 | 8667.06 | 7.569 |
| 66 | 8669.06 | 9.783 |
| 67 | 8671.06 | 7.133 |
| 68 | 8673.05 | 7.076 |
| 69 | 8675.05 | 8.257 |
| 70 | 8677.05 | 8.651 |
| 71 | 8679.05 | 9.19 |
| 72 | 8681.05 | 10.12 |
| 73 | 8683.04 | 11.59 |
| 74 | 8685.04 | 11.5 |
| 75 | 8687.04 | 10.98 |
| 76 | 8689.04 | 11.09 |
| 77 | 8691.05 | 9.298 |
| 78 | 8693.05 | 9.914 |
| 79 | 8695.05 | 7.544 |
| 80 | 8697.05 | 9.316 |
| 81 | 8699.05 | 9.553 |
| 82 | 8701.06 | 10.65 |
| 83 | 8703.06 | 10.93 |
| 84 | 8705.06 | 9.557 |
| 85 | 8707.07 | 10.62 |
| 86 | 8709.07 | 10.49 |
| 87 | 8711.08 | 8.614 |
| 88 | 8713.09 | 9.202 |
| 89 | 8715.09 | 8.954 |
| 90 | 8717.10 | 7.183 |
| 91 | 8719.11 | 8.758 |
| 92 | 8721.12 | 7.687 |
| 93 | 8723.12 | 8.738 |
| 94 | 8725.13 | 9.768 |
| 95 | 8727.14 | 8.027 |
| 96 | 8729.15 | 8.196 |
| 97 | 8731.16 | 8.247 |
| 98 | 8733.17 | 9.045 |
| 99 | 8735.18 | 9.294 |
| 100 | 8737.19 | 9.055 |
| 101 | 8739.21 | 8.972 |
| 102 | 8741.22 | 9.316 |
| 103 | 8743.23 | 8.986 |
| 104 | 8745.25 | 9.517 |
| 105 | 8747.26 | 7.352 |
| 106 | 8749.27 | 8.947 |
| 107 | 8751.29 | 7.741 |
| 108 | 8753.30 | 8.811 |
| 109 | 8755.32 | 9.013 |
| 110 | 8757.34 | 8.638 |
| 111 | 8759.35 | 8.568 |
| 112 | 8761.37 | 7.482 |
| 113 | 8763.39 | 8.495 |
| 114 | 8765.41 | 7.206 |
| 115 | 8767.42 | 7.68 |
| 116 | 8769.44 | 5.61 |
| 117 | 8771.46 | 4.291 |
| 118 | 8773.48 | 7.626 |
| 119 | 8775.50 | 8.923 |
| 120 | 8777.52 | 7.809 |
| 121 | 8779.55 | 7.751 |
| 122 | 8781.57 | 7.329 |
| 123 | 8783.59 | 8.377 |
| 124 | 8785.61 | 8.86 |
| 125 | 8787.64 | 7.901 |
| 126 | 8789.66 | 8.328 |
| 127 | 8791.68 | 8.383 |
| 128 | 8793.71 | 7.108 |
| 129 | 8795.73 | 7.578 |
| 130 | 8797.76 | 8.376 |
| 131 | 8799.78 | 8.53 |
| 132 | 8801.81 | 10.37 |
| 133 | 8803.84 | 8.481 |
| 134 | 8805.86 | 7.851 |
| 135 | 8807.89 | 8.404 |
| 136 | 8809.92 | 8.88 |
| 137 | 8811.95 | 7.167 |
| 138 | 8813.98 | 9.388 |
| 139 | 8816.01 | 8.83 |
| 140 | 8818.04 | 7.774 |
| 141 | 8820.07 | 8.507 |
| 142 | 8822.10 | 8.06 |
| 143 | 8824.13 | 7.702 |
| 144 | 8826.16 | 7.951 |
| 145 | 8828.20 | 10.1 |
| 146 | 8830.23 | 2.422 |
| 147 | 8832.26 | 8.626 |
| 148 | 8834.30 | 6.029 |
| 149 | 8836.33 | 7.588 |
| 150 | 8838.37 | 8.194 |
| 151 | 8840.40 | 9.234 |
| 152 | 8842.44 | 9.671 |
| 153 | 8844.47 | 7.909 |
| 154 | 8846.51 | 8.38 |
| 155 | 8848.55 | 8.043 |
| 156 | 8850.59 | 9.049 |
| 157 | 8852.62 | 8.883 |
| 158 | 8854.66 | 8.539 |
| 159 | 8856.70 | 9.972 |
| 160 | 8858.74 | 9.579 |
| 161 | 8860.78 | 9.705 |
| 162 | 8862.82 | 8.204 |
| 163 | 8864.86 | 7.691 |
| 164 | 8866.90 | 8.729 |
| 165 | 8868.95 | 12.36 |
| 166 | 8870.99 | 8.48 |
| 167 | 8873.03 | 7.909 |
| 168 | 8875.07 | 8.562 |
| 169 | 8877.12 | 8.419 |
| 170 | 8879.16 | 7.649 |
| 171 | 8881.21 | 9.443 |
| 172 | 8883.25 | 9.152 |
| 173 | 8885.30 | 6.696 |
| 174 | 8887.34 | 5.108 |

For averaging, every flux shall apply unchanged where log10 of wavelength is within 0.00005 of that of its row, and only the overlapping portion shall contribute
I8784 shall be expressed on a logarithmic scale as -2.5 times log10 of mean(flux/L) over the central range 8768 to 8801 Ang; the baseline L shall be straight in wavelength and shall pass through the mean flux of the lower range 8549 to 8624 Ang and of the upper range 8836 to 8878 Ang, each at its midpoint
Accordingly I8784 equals 0.14 mag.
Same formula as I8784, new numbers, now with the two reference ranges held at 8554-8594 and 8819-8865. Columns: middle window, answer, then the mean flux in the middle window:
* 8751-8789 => 0.08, 7.8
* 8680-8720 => -0.16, 9.79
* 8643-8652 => 0.01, 8.43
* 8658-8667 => 0.09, 7.83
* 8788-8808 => 0.00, 8.33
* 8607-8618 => -0.04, 8.86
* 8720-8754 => -0.04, 8.69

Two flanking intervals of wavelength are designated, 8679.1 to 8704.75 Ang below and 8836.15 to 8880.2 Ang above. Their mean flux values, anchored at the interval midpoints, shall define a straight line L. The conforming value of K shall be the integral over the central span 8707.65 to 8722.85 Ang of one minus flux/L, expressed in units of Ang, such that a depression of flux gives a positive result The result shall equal 1.8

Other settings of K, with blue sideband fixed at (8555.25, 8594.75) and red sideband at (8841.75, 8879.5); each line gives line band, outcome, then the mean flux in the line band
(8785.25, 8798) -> 1.1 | 8.02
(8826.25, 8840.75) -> 2.3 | 7.4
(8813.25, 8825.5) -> 0.6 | 8.34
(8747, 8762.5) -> 0.7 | 8.37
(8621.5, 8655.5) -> 0.8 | 8.43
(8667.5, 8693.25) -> -2.5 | 9.53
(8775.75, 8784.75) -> 0.9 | 7.93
